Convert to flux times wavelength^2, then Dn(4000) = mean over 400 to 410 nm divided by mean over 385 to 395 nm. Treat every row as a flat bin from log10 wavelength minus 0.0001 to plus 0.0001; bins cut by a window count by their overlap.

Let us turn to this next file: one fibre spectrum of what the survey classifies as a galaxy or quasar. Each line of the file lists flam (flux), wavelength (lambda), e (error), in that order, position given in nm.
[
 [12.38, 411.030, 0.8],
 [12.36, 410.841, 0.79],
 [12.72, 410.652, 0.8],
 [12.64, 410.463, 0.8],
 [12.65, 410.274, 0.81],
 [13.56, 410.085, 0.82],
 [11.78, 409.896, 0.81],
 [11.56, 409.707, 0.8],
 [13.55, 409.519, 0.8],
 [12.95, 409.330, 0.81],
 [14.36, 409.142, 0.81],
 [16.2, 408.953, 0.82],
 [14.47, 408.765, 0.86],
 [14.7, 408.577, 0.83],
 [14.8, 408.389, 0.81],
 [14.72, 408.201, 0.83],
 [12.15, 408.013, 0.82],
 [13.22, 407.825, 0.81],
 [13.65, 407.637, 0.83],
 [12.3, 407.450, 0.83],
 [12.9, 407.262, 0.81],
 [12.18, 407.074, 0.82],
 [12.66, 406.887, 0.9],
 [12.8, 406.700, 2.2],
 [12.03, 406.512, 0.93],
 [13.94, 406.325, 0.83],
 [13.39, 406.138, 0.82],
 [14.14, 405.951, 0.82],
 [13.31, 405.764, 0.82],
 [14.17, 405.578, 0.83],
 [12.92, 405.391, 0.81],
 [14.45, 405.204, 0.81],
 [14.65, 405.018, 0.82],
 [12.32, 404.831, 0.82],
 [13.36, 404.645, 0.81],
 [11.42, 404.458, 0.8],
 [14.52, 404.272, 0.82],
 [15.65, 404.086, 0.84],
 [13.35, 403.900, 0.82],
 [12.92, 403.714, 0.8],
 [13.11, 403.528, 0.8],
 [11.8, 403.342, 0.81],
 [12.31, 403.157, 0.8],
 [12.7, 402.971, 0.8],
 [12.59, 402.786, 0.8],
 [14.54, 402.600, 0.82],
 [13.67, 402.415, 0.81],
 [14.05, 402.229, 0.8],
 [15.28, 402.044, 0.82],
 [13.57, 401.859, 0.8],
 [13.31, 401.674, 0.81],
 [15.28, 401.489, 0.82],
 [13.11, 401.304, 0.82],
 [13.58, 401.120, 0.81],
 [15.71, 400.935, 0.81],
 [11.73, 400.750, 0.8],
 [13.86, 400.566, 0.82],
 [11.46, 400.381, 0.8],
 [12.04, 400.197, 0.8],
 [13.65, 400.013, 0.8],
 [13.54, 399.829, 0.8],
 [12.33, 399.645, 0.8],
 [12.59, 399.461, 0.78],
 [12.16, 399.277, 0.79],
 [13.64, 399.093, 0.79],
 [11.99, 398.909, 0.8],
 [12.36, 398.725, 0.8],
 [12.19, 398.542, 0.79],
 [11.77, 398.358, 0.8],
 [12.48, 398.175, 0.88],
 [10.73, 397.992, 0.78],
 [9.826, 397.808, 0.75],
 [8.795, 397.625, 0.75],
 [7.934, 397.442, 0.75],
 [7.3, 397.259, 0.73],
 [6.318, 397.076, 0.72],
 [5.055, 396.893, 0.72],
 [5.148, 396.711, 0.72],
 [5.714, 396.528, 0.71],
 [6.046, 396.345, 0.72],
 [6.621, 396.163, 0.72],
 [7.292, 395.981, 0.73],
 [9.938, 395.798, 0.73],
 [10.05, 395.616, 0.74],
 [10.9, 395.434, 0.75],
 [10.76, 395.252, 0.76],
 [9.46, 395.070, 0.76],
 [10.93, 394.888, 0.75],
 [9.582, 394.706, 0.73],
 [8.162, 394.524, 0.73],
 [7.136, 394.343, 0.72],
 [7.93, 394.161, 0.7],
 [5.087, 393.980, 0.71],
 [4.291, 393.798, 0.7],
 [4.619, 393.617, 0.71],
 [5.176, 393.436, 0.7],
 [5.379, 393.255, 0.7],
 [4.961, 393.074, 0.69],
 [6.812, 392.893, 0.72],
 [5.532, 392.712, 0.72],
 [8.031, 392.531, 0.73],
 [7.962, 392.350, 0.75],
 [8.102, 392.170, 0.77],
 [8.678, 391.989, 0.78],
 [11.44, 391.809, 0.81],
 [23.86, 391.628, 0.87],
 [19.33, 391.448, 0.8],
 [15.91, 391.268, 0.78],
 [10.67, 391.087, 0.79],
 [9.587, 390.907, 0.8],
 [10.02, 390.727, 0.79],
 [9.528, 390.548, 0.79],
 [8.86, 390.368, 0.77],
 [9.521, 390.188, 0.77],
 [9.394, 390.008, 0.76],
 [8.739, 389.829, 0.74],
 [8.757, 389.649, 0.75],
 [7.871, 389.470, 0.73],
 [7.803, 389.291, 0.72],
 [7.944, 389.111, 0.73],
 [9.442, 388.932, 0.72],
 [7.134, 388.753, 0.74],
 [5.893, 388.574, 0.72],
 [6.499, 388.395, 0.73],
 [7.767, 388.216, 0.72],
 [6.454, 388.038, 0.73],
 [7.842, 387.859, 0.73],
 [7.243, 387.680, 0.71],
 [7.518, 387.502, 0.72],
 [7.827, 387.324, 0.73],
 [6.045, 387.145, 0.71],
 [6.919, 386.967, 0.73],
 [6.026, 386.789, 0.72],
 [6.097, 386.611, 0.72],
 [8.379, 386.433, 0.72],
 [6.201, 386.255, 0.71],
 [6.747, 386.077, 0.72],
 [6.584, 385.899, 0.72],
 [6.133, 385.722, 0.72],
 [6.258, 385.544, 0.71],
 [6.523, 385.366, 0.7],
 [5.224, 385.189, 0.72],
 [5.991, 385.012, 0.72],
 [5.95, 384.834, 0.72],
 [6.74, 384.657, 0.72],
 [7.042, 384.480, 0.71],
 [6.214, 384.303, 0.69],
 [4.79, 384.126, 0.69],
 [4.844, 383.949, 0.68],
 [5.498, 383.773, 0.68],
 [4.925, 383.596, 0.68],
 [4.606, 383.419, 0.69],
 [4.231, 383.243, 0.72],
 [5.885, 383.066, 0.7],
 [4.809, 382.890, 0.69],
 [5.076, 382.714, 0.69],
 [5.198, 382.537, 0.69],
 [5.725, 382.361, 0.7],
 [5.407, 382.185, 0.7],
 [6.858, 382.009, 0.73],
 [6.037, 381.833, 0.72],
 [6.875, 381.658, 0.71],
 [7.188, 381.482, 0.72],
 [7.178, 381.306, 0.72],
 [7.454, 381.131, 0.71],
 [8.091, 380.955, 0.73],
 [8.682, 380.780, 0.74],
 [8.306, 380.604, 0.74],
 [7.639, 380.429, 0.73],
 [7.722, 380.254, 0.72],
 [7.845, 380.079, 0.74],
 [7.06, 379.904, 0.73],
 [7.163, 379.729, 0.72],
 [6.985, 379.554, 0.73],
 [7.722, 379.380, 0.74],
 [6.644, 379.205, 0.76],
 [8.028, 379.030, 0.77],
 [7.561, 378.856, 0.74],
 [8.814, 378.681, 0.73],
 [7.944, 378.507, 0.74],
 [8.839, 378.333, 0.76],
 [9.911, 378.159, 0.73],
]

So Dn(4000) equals 1.78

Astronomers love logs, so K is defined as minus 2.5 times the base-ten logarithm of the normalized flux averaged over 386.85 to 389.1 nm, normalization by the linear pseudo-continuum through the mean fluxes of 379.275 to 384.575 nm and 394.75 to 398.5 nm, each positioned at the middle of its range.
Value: 0.02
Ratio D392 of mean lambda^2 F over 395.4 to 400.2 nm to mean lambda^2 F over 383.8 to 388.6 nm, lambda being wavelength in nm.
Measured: 1.6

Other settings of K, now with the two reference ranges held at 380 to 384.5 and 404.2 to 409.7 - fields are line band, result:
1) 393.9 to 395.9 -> 0.10 mag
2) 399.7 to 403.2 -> -0.14 mag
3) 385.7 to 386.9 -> 0.13 mag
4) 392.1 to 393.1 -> 0.31 mag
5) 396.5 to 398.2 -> 0.34 mag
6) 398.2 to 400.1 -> -0.13 mag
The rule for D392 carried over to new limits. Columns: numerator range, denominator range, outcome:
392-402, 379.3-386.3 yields 1.64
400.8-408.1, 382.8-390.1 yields 2.20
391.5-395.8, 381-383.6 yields 1.55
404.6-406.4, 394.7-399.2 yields 1.53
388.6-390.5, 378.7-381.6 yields 1.17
